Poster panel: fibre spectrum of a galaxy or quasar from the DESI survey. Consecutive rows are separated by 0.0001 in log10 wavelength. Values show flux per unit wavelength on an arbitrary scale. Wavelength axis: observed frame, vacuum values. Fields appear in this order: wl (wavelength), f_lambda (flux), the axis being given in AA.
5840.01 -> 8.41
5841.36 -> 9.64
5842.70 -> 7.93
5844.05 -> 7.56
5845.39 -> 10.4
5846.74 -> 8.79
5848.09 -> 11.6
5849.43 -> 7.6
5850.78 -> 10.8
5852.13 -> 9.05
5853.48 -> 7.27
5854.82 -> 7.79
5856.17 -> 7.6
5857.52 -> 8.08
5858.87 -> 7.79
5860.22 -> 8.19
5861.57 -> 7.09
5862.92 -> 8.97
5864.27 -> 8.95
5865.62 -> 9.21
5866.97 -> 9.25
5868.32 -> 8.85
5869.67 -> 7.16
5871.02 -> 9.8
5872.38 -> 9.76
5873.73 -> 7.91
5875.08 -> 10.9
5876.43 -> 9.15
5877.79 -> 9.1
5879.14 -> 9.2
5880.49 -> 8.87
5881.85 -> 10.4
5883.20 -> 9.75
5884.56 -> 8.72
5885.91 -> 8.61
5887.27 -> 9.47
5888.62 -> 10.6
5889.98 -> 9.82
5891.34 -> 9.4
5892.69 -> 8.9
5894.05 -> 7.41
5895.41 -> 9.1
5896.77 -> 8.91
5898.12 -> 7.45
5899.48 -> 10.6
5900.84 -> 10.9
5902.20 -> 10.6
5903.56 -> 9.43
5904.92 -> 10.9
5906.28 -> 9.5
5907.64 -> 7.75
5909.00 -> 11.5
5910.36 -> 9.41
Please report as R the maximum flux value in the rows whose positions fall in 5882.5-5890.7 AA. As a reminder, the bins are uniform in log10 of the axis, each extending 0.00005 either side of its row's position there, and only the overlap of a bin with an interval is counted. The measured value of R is 10.6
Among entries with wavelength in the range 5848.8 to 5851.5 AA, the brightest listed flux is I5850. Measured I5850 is 10.8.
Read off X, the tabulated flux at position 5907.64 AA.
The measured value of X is 7.75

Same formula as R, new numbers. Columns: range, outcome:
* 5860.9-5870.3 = 9.25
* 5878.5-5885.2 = 10.4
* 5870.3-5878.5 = 10.9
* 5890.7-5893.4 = 9.4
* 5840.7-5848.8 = 11.6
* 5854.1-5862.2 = 8.19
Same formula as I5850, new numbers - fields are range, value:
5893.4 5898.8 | 9.1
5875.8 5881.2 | 9.2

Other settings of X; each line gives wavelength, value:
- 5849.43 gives 7.6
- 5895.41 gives 9.1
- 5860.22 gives 8.19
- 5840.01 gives 8.41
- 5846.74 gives 8.79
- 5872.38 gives 9.76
